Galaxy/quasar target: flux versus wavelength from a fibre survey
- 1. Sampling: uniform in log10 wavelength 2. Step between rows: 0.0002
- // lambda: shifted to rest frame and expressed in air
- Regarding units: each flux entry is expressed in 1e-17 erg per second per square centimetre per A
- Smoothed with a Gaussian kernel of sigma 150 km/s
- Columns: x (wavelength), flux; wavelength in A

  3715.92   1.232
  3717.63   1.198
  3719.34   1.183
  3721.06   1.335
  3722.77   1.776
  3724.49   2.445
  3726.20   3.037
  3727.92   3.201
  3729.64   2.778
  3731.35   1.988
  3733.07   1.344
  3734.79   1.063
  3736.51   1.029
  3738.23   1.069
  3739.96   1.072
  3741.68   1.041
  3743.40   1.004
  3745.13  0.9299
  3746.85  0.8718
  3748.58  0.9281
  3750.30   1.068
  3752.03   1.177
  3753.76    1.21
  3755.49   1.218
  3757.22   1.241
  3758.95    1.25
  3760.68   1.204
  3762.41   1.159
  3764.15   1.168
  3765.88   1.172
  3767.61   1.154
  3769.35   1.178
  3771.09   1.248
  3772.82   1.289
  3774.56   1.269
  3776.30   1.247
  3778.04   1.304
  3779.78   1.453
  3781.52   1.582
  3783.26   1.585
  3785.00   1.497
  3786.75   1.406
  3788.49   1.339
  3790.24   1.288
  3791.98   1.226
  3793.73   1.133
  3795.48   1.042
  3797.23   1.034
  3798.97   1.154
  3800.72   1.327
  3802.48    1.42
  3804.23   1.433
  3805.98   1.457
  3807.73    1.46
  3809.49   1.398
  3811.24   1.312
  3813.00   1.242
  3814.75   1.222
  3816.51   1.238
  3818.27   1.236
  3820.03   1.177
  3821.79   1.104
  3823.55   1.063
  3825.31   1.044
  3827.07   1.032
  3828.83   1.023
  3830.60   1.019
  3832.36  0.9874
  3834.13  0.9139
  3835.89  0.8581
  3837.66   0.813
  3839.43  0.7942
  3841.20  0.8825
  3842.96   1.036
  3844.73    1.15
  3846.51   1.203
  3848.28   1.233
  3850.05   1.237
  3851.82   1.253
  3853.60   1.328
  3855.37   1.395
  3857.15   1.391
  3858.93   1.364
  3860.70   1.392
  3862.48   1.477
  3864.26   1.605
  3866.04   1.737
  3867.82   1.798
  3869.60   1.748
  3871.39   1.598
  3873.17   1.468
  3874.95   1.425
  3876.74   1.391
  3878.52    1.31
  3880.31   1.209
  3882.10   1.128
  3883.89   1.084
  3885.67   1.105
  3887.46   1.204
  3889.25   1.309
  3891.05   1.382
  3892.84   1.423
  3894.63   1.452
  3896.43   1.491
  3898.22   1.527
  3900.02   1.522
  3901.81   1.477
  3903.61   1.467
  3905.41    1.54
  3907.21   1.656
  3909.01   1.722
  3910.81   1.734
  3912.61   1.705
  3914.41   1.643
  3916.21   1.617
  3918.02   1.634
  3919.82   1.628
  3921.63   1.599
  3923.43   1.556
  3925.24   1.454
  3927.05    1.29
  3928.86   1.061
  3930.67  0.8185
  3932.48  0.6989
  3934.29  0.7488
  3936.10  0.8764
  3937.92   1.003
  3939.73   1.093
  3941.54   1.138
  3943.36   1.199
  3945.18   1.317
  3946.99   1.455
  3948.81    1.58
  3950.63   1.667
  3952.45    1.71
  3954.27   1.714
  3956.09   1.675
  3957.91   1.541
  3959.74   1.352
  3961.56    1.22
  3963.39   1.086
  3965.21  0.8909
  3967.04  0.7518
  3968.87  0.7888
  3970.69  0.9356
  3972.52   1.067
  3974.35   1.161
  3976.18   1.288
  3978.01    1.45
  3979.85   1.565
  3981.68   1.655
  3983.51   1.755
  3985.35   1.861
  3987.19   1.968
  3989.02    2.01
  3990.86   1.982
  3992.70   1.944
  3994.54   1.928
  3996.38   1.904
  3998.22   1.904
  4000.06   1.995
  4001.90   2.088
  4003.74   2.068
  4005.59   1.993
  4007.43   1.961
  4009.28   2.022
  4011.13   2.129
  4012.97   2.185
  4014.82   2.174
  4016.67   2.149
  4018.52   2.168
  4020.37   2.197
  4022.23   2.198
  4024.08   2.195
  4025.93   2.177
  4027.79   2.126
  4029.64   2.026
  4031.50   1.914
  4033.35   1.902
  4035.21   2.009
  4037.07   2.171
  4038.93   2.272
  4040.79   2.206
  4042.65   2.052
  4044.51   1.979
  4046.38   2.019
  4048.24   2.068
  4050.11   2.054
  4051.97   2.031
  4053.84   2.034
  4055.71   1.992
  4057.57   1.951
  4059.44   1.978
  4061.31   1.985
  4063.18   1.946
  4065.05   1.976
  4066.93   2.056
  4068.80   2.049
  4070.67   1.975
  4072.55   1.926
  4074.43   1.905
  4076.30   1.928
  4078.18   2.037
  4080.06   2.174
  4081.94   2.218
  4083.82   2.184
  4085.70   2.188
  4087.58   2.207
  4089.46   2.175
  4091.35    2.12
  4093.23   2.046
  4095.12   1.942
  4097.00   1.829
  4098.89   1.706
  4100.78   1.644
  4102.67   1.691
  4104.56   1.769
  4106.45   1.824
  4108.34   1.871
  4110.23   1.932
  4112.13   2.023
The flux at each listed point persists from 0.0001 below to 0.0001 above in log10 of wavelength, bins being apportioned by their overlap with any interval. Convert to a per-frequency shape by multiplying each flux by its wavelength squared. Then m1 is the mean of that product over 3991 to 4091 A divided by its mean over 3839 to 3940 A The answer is 1.64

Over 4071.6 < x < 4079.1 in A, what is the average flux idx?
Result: 1.95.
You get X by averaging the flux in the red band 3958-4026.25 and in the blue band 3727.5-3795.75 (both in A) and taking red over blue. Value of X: 1.3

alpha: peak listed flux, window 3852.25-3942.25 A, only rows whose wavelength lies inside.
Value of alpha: 1.798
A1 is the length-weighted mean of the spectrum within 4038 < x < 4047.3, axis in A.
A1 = 2.1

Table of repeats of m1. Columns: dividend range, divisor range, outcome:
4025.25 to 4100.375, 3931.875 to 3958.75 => 1.66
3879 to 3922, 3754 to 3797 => 1.23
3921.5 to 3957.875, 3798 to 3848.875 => 1.19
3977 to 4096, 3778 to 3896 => 1.76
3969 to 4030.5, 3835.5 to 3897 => 1.53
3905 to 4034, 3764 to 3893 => 1.37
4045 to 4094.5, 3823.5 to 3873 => 1.85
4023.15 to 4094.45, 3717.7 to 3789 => 1.72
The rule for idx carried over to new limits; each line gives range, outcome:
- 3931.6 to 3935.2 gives 0.725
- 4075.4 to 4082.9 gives 2.09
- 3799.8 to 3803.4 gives 1.37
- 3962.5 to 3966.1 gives 0.99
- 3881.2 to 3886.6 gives 1.11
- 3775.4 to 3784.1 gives 1.43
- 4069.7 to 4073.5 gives 1.95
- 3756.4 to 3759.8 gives 1.25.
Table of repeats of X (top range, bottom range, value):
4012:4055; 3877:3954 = 1.54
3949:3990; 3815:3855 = 1.31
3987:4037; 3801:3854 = 1.78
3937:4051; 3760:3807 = 1.35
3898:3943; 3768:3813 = 1.03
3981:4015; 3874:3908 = 1.44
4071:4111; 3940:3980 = 1.53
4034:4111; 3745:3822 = 1.60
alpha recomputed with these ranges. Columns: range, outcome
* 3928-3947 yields 1.455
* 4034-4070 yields 2.272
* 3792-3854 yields 1.46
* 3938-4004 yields 2.088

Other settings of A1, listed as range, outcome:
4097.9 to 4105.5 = 1.7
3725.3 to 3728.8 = 3.11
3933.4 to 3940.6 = 0.93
